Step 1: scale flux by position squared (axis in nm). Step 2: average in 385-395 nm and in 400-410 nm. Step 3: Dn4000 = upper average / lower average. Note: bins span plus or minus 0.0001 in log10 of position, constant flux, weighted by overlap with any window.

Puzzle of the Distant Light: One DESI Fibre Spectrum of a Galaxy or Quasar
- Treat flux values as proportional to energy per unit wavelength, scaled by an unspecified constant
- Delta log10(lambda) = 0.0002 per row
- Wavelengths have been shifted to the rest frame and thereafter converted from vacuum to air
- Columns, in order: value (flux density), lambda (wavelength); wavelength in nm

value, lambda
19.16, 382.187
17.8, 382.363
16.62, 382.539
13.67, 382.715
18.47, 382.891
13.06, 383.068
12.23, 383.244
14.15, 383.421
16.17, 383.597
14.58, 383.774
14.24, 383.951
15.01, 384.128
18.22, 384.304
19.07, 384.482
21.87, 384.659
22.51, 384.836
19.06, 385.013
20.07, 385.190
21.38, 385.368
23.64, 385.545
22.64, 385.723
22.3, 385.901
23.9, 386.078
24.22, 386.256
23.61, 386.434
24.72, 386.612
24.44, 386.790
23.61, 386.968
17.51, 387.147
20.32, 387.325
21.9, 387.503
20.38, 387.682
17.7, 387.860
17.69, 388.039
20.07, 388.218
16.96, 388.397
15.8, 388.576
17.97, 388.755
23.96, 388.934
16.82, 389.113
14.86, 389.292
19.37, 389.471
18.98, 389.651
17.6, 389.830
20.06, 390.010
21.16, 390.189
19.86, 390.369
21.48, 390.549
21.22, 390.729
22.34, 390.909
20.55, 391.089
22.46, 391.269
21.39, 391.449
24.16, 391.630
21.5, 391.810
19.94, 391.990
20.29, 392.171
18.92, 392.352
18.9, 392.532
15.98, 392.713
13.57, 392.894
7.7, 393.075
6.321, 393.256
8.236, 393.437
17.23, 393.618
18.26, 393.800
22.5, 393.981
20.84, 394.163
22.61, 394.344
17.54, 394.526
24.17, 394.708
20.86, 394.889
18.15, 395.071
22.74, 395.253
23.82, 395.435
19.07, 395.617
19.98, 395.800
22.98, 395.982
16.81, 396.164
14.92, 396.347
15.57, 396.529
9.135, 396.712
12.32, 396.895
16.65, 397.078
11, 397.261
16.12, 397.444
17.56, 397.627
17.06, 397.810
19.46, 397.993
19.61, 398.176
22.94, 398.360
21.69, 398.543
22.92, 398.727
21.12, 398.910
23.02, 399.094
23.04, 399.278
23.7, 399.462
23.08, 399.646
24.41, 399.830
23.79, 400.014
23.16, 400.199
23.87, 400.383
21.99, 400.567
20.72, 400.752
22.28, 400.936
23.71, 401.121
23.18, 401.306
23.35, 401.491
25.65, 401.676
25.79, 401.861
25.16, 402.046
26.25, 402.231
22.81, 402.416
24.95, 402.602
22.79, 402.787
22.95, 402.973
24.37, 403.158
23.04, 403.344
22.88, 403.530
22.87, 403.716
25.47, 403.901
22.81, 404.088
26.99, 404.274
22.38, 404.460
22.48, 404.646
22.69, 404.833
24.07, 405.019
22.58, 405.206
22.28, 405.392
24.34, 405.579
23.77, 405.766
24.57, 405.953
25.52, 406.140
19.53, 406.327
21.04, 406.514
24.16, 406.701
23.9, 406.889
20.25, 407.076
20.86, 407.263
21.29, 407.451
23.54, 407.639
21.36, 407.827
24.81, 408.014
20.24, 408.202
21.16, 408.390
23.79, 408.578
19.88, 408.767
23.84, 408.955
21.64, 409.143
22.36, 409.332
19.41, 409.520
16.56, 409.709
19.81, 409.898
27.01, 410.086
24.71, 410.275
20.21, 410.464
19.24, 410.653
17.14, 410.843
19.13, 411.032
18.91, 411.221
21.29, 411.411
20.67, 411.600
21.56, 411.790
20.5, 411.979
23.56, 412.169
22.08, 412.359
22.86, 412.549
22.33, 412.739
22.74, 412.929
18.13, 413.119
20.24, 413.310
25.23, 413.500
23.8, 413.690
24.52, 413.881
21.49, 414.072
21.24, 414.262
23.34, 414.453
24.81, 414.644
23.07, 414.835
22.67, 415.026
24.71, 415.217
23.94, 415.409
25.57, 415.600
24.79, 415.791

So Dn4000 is 1.3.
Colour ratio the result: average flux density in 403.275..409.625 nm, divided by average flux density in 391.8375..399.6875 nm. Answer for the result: 1.2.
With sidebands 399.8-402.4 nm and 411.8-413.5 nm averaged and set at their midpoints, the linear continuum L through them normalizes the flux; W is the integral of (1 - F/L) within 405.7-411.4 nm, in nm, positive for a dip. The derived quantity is 0.22 nm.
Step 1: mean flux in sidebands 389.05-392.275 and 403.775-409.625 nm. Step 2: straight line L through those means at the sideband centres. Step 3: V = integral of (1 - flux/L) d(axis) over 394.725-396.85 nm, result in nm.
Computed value 0.243 nm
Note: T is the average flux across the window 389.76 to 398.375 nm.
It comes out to 18.4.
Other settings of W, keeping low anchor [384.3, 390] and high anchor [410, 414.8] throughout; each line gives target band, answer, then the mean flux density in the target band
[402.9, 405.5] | -0.25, 23.4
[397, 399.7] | 0.15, 19.9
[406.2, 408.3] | -0.04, 22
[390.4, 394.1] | 0.45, 18.2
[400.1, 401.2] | -0.07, 22.6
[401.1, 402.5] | -0.22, 24.5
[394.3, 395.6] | -0.02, 21.2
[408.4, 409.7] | 0.02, 21.4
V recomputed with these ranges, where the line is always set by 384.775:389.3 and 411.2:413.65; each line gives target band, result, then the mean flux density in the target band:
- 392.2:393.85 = 0.547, 14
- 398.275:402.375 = -0.413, 23.4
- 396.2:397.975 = 0.535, 14.8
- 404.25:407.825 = -0.231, 22.8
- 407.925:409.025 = -0.036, 22.2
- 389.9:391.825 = -0.047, 21.4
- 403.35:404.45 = -0.134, 24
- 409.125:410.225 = 0.017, 21.2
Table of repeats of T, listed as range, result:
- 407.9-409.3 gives 22.2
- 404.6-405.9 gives 23.2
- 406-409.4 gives 22.2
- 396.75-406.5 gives 22.3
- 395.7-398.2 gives 16.3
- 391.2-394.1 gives 17.3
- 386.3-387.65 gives 22.3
